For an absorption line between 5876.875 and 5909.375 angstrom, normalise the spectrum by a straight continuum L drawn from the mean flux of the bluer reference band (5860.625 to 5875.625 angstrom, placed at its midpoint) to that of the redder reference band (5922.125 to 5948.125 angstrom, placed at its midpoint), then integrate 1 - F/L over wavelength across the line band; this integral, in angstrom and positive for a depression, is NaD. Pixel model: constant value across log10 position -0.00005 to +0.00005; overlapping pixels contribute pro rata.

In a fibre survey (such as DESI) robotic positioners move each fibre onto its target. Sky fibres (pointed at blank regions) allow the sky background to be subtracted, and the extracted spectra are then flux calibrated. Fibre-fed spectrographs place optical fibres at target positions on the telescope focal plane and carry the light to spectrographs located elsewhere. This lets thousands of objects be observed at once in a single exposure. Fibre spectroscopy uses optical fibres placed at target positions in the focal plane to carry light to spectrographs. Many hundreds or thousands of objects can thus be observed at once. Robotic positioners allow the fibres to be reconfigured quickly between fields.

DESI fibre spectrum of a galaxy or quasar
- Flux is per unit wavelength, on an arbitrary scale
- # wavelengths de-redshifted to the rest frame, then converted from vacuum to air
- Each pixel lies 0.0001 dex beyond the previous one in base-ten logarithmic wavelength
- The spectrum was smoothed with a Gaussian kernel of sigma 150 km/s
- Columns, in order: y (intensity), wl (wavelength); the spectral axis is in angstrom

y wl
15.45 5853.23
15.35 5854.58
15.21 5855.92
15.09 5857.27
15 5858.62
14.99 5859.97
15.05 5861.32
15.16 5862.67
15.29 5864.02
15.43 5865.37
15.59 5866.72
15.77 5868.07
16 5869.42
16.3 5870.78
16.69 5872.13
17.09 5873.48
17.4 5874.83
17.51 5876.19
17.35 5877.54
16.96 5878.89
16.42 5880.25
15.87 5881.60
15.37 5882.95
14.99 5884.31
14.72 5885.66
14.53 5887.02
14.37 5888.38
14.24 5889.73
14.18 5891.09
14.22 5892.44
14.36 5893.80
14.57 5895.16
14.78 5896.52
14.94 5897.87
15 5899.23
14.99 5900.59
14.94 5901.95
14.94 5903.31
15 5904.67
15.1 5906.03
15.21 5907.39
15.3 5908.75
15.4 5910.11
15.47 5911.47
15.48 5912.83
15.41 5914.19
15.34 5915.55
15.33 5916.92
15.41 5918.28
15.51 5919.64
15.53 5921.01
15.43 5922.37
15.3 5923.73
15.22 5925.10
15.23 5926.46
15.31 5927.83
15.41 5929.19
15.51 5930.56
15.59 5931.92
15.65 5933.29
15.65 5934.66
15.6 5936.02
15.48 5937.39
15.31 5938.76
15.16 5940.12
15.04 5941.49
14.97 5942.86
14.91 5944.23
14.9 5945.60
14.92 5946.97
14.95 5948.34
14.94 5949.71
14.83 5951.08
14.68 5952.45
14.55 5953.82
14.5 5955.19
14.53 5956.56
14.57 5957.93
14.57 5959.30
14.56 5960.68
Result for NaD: 1.30 angstrom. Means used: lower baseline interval 16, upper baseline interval 15.3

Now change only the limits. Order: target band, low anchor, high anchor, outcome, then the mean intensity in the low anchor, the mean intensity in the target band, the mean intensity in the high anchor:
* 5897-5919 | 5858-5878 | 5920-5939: 0.63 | 16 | 15.2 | 15.4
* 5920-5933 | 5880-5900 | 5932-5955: -0.35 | 14.8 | 15.4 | 15.1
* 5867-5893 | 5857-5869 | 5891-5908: -1.25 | 15.3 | 15.8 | 14.8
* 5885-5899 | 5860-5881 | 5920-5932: 1.23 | 16.2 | 14.5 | 15.4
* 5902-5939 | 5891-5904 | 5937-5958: -1.43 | 14.7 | 15.4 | 14.9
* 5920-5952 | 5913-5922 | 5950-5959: -0.48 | 15.4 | 15.2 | 14.6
